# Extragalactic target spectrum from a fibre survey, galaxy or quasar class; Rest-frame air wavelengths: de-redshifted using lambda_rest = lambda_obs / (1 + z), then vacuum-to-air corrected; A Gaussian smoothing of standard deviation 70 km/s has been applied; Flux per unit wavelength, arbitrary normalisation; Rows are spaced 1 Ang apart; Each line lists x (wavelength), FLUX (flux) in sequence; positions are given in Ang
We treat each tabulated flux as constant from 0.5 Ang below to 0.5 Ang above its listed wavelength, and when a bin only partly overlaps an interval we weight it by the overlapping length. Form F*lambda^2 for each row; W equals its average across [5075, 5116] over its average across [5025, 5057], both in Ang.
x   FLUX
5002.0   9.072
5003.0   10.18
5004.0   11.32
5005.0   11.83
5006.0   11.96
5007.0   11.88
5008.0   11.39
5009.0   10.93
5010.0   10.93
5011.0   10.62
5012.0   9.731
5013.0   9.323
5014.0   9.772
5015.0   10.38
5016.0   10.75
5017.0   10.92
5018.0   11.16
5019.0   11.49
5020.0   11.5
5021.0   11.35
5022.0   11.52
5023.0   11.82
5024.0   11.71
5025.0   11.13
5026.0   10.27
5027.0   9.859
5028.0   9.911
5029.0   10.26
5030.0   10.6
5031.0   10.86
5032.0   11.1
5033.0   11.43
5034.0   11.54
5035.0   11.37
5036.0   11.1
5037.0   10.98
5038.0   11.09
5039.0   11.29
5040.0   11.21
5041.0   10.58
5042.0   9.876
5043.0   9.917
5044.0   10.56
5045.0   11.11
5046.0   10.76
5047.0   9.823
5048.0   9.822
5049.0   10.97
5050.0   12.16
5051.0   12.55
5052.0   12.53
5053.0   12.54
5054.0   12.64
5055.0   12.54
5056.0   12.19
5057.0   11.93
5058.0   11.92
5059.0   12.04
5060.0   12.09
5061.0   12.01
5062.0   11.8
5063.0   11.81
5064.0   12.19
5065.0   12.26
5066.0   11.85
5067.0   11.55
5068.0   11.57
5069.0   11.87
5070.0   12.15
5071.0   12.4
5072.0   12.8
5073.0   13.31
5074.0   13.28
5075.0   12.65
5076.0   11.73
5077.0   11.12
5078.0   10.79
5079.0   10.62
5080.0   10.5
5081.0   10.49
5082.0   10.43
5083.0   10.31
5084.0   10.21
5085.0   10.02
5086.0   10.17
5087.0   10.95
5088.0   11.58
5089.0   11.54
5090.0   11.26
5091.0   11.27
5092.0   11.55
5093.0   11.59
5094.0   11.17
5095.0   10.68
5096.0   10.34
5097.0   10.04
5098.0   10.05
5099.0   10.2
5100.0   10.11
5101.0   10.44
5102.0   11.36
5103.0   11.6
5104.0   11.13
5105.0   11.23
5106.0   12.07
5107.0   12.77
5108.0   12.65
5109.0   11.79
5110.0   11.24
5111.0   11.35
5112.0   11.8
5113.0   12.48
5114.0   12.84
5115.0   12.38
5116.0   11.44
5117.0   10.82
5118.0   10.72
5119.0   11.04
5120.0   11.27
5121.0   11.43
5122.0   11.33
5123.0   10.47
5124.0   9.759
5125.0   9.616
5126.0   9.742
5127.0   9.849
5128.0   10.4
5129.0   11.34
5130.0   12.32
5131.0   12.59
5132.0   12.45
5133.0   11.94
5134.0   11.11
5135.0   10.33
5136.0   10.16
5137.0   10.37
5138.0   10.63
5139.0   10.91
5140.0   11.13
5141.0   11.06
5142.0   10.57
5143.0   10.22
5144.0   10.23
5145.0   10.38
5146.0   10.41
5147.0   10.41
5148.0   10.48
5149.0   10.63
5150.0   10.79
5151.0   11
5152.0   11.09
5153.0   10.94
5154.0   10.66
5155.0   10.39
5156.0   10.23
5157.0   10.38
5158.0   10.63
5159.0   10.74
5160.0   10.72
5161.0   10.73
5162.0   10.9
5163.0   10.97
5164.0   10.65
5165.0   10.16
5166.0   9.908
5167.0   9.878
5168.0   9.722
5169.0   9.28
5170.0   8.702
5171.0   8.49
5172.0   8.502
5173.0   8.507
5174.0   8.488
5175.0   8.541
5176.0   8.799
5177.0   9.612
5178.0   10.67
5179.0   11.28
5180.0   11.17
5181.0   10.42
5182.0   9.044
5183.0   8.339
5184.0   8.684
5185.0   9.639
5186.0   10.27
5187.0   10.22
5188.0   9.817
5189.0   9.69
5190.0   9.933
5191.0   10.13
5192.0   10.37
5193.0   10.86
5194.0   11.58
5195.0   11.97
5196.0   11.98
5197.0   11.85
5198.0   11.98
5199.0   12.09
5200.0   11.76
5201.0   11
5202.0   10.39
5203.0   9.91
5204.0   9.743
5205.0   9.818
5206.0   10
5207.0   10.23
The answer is 1.0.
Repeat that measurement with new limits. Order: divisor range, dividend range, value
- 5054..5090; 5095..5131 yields 0.97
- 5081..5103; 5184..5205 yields 1.04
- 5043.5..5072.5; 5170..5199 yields 0.89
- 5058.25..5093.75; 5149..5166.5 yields 0.95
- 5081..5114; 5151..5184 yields 0.92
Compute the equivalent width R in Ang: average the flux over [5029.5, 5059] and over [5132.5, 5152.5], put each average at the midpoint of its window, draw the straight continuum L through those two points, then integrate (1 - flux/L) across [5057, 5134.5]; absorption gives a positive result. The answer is -2.76 Ang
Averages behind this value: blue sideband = 11.3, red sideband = 10.7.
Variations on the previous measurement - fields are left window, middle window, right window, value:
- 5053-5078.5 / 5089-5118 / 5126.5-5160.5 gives 0.3 Ang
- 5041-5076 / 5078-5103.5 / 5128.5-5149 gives 1.6 Ang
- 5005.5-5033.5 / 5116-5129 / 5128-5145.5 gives 0.5 Ang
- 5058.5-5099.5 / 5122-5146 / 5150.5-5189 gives -0.6 Ang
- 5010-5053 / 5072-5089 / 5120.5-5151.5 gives -0.6 Ang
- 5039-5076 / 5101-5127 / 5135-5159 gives -0.7 Ang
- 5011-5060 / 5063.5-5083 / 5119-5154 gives -1.3 Ang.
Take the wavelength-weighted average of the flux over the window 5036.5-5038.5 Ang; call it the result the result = 11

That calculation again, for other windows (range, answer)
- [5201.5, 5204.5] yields 10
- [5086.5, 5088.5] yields 11.3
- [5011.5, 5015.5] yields 9.8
